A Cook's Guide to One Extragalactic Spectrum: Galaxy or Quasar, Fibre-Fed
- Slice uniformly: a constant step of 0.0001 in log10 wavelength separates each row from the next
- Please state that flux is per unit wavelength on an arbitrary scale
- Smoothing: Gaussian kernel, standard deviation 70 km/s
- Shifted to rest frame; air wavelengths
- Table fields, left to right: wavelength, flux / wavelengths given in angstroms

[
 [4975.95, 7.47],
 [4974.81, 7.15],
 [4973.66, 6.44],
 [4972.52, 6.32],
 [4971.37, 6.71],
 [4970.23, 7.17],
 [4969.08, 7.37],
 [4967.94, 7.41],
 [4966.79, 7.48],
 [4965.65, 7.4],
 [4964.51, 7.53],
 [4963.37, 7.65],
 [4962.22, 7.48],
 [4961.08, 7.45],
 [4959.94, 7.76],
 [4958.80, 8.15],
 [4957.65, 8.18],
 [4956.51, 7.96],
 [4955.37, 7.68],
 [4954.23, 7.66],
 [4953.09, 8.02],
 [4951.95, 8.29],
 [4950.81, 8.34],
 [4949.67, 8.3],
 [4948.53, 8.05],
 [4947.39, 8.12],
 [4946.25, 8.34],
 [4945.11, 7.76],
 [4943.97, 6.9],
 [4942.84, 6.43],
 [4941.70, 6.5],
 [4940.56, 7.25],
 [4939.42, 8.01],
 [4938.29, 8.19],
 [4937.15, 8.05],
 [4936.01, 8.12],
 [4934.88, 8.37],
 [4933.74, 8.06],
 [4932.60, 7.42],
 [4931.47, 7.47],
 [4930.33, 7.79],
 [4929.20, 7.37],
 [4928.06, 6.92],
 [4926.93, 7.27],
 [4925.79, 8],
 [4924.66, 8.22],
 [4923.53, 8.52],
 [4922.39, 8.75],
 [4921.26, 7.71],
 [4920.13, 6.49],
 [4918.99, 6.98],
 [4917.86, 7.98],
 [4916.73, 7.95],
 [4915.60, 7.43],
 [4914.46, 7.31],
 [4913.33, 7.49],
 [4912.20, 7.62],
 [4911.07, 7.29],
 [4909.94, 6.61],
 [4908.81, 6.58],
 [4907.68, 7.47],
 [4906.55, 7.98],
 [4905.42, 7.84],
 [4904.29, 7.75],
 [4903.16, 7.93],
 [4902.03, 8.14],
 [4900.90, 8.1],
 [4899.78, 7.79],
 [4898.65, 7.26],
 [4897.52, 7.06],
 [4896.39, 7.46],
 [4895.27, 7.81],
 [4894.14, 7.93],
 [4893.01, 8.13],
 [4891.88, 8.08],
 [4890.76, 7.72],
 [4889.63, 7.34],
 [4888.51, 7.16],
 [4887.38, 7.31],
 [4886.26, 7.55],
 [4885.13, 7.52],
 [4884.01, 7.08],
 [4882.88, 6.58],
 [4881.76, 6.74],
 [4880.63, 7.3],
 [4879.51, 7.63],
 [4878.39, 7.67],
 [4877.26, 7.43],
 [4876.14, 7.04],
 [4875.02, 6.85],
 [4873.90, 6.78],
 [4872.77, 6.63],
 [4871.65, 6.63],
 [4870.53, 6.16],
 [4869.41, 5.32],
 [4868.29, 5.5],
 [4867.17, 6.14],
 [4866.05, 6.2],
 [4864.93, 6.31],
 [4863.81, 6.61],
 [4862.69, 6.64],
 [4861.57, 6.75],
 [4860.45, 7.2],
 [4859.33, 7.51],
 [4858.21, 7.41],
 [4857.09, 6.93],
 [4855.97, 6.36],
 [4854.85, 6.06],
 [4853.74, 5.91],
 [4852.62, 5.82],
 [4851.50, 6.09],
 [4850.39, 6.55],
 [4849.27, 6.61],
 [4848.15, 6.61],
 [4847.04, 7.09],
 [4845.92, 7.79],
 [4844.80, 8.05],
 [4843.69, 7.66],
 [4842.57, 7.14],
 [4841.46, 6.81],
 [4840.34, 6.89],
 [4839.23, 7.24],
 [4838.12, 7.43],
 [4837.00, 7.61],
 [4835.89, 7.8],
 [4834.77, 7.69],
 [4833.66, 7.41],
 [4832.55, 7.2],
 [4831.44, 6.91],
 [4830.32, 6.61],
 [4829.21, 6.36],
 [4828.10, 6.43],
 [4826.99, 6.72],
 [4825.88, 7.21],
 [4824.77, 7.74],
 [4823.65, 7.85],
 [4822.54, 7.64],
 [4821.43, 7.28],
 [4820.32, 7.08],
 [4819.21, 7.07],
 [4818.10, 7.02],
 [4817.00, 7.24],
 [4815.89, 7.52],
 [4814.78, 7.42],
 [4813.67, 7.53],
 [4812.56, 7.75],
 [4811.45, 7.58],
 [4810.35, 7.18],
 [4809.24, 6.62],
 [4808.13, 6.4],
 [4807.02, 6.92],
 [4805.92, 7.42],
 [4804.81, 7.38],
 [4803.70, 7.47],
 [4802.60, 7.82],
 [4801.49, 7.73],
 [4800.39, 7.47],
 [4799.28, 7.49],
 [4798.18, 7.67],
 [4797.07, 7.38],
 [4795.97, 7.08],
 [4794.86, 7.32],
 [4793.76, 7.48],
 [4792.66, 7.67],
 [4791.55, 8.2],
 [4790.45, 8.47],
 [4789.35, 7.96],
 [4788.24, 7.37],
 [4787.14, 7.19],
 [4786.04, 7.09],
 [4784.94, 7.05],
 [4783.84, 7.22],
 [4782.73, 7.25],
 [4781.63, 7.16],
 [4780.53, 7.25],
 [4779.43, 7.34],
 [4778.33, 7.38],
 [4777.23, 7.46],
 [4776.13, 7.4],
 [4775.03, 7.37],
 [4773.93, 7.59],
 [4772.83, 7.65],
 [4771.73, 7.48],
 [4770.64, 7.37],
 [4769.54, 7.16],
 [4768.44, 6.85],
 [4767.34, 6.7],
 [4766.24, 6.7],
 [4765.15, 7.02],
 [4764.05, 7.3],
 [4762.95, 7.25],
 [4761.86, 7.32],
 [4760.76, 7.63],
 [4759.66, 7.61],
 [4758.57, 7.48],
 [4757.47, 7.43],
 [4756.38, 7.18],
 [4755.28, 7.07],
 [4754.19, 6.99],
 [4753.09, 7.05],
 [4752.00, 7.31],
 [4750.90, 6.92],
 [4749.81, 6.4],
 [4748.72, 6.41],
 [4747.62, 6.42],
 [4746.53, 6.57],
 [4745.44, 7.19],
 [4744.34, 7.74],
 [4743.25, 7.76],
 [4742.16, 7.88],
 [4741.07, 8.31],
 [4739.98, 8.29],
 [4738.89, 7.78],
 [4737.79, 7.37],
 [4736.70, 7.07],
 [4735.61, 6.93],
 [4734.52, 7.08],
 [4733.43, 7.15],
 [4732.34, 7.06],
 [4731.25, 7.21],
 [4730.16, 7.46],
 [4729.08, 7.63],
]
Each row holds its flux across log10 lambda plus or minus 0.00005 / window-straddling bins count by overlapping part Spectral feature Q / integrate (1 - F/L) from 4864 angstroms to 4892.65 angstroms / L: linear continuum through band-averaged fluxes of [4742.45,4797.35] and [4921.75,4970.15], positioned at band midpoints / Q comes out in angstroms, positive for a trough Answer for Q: 2.5 angstroms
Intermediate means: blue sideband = 7.28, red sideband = 7.76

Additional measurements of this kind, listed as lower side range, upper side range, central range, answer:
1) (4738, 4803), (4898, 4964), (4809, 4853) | 1.9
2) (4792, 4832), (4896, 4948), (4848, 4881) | 3.6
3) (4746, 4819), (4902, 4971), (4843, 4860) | 1.4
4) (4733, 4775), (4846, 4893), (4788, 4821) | -1.7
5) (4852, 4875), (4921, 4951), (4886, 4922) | -1.8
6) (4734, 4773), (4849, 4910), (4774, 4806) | -1.3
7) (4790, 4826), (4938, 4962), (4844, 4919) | 4.8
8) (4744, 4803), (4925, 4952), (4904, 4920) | 0.5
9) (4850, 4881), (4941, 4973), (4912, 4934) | -1.2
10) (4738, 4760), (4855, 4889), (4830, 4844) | -0.6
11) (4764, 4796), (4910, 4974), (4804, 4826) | 0.3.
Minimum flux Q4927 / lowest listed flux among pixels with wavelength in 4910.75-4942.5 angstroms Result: 6.49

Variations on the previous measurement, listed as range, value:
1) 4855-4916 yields 5.32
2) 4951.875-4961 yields 7.66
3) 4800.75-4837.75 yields 6.36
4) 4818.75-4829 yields 6.43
